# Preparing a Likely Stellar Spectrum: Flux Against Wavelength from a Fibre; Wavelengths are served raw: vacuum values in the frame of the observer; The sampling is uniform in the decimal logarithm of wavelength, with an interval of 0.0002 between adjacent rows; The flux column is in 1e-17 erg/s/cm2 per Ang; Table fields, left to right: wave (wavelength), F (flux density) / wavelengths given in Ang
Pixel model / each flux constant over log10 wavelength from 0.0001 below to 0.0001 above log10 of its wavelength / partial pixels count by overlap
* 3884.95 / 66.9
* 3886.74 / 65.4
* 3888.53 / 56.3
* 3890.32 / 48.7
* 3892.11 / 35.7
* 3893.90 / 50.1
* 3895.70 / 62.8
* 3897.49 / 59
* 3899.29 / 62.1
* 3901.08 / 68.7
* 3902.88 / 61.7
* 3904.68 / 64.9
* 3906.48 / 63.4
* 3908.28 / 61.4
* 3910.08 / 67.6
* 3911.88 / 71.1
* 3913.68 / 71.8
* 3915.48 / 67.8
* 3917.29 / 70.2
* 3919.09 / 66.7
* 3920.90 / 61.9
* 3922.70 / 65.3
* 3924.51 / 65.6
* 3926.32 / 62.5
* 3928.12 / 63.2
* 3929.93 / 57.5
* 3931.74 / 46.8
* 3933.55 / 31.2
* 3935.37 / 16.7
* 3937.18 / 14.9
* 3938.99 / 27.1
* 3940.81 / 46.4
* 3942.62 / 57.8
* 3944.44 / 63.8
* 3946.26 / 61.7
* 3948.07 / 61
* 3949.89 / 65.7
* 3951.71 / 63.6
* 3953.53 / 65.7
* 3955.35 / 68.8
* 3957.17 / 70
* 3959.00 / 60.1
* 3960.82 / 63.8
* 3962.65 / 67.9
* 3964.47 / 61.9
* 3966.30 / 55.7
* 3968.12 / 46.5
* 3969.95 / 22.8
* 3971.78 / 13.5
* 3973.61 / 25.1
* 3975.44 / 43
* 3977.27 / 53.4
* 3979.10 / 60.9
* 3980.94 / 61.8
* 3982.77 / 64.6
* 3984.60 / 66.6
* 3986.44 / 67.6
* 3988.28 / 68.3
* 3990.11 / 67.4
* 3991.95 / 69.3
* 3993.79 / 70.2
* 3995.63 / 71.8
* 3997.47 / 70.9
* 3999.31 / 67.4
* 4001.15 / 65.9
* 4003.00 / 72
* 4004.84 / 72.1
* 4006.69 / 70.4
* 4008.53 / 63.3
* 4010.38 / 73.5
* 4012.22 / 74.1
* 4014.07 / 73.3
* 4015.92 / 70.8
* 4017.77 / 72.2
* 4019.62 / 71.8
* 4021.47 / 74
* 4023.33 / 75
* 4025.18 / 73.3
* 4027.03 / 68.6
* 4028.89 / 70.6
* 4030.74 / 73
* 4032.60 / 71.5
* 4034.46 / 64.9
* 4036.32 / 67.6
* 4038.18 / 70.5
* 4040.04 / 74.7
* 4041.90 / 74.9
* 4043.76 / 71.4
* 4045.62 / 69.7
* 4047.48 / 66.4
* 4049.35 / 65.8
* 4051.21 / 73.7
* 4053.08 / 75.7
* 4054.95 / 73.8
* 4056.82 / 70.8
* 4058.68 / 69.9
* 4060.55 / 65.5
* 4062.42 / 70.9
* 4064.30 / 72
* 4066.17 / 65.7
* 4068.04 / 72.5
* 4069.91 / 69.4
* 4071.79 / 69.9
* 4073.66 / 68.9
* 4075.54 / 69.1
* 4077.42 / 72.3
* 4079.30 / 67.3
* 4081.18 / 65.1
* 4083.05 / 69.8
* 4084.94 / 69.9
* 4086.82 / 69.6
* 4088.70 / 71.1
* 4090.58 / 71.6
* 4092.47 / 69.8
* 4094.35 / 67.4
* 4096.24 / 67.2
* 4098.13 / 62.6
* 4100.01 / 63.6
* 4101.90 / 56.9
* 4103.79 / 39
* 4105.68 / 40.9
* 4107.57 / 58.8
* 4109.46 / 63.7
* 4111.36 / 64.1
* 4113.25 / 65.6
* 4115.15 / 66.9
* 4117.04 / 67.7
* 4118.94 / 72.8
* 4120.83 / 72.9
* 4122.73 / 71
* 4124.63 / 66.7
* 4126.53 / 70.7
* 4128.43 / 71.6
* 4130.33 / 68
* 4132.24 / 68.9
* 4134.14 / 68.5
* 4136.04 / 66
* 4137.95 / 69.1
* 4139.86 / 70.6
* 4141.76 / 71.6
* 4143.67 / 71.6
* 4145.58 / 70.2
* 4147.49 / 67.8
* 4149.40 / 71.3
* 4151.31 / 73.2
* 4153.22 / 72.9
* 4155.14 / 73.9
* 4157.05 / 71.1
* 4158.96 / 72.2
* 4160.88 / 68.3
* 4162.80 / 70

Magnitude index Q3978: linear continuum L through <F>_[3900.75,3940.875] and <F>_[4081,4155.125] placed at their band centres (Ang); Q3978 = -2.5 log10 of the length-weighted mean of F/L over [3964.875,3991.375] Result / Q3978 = 0.15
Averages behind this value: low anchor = 56.3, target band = 51.7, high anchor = 67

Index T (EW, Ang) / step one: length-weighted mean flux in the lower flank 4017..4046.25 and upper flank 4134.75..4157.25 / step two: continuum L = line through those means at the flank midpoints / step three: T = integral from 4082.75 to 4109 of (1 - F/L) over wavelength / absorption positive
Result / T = 3.1 Ang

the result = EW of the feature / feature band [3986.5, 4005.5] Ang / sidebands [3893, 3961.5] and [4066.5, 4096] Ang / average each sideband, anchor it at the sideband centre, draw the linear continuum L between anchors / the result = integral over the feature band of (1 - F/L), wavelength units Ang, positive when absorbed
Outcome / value -1.8 Ang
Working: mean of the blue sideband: 58.7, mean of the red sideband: 69.4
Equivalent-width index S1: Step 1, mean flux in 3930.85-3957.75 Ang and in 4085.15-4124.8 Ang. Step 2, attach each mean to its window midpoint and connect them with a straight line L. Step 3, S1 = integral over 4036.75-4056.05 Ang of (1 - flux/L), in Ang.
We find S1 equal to -4.0 Ang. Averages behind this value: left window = 50.5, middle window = 71.5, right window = 64.3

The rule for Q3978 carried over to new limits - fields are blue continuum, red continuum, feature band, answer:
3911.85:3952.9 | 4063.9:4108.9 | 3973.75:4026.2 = -0.13 mag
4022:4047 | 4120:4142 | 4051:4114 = 0.06 mag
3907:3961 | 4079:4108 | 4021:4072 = -0.15 mag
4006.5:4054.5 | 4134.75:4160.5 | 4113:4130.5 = 0.02 mag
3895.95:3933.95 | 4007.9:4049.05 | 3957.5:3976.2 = 0.38 mag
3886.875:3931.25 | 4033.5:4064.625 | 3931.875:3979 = 0.30 mag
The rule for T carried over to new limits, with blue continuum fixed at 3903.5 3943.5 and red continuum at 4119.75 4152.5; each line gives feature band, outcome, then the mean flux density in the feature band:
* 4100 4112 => 2.4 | 54.4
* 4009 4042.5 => -5.0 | 71.7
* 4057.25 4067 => -0.6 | 69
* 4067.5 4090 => -1.2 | 69.6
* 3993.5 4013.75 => -3.1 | 70.2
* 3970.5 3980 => 3.3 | 38.5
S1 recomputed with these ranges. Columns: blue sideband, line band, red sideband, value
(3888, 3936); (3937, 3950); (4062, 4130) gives 2.02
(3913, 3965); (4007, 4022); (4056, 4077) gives -1.60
